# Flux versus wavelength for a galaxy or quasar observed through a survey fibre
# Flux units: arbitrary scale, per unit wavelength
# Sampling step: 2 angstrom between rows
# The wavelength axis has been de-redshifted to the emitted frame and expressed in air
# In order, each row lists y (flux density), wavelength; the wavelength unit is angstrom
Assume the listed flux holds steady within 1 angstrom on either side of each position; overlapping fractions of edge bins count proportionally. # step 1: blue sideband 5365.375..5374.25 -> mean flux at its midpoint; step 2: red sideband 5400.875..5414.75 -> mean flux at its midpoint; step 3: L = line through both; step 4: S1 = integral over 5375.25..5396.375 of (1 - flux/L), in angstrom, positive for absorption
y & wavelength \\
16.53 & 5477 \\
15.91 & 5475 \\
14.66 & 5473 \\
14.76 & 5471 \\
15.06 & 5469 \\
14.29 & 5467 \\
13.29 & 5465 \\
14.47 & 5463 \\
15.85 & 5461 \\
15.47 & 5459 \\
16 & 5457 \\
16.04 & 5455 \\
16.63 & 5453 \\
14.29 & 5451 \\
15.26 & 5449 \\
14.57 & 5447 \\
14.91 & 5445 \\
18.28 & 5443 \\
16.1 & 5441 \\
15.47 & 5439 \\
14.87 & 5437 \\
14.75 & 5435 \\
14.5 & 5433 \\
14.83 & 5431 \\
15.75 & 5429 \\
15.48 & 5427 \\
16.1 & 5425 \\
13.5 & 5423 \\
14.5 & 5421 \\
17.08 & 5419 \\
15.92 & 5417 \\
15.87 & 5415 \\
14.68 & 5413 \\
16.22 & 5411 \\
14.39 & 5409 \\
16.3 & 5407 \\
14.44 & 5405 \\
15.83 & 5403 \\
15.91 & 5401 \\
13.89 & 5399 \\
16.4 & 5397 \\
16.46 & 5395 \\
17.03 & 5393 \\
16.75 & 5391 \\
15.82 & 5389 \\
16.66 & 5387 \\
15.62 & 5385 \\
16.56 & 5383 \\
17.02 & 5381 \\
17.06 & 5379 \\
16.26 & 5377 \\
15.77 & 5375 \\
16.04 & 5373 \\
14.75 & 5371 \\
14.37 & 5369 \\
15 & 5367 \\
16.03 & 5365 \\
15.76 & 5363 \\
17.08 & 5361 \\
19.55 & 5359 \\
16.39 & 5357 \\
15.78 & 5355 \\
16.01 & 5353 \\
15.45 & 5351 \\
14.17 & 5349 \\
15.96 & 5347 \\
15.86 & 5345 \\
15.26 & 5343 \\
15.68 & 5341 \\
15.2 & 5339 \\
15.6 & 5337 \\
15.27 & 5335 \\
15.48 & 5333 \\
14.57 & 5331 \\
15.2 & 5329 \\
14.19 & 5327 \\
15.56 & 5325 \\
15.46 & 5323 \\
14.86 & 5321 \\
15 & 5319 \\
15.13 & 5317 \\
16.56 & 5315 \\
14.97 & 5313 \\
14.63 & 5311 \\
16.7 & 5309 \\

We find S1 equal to -1.7 angstrom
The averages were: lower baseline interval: 15.1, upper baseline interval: 15.4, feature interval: 16.5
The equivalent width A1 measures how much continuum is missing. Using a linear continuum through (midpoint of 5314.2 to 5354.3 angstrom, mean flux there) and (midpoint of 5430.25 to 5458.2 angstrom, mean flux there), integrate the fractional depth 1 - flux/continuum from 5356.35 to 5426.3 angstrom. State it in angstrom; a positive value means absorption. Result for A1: -2.3 angstrom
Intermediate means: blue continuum 15.3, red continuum 15.5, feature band 15.9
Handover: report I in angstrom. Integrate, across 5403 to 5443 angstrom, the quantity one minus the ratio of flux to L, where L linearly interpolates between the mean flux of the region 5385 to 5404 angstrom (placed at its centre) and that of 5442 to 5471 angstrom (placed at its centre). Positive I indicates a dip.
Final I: 0.8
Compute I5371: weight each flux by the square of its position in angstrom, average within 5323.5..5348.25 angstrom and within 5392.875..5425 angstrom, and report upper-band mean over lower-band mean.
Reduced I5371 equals 1.0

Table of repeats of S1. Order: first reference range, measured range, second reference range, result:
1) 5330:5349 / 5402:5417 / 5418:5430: -0.03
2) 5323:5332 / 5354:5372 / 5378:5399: -0.33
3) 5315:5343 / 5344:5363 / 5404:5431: -1.19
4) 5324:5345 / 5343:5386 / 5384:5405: -1.13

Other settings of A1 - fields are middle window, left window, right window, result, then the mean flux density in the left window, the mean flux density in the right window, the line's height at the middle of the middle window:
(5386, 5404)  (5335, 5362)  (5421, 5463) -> -0.46 angstrom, 16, 15.4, 15.7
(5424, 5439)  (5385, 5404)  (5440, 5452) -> 0.48 angstrom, 16.1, 15.6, 15.7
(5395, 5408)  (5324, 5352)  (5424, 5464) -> -0.13 angstrom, 15.2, 15.5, 15.4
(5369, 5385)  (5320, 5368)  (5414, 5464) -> -0.49 angstrom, 15.6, 15.5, 15.6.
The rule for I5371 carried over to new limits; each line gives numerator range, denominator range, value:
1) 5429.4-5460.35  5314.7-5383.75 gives 1.02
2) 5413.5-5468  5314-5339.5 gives 1.05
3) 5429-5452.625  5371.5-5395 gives 0.95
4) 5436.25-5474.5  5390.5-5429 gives 1.00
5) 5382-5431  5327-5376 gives 1.02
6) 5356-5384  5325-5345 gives 1.08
